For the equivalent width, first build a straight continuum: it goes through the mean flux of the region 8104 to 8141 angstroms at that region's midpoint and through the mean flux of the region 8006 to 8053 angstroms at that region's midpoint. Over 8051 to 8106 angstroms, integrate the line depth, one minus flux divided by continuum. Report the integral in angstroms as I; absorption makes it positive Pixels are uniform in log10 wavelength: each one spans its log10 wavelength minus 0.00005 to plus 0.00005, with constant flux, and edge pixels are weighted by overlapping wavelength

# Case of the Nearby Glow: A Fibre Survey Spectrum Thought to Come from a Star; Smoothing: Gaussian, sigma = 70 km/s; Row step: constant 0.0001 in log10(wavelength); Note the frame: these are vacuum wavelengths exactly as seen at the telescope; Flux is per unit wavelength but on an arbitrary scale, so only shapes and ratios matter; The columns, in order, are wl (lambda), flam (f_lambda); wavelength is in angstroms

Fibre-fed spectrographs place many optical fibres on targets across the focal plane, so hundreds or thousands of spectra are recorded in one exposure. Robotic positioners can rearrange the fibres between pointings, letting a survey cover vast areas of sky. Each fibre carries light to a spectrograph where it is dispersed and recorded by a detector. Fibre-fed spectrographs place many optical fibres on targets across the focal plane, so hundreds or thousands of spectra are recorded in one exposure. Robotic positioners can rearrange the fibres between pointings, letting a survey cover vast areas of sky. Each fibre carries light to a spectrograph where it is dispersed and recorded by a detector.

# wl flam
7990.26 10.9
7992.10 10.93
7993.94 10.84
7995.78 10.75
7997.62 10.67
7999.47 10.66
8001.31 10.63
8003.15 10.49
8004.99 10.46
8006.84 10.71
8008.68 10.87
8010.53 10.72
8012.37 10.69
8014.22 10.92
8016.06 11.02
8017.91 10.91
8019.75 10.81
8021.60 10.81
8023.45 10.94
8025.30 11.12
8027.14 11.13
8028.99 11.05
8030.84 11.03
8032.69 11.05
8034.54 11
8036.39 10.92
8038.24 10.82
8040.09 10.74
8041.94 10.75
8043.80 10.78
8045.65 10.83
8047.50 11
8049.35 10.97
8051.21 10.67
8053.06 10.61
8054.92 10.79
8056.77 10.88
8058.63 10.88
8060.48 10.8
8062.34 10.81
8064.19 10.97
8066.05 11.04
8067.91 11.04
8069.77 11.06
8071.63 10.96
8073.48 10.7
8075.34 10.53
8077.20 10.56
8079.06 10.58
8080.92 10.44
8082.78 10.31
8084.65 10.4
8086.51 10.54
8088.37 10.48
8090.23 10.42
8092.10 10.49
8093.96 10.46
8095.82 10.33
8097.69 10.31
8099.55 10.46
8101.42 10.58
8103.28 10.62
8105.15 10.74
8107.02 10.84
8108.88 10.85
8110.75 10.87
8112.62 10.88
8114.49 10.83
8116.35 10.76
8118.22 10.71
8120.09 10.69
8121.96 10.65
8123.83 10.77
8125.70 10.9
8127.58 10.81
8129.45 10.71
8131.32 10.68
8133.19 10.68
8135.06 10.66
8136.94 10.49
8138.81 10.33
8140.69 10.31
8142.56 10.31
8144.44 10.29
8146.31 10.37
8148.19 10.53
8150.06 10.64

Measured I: 0.7 angstroms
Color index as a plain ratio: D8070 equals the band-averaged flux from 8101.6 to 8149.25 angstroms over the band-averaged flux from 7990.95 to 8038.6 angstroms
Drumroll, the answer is 1.0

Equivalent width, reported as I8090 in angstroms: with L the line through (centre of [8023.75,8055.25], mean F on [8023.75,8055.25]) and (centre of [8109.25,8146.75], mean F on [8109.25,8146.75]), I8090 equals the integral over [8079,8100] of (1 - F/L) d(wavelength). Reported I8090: 0.6 angstroms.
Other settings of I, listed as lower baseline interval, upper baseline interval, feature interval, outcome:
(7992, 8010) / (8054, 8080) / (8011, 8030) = -0.36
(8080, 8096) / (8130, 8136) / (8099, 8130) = -0.49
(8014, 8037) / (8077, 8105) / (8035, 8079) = -0.38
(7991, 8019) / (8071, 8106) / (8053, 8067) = -0.35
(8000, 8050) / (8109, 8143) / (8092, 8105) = 0.30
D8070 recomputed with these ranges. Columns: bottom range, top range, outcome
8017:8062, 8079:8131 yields 0.98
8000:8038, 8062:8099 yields 0.98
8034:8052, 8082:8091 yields 0.96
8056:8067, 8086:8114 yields 0.97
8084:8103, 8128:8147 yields 1.00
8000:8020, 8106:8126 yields 1.00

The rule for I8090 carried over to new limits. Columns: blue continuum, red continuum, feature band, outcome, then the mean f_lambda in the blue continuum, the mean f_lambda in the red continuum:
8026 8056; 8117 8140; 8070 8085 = 0.29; 10.9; 10.7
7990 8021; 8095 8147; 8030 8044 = -0.22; 10.8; 10.6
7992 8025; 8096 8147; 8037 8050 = -0.14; 10.8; 10.6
